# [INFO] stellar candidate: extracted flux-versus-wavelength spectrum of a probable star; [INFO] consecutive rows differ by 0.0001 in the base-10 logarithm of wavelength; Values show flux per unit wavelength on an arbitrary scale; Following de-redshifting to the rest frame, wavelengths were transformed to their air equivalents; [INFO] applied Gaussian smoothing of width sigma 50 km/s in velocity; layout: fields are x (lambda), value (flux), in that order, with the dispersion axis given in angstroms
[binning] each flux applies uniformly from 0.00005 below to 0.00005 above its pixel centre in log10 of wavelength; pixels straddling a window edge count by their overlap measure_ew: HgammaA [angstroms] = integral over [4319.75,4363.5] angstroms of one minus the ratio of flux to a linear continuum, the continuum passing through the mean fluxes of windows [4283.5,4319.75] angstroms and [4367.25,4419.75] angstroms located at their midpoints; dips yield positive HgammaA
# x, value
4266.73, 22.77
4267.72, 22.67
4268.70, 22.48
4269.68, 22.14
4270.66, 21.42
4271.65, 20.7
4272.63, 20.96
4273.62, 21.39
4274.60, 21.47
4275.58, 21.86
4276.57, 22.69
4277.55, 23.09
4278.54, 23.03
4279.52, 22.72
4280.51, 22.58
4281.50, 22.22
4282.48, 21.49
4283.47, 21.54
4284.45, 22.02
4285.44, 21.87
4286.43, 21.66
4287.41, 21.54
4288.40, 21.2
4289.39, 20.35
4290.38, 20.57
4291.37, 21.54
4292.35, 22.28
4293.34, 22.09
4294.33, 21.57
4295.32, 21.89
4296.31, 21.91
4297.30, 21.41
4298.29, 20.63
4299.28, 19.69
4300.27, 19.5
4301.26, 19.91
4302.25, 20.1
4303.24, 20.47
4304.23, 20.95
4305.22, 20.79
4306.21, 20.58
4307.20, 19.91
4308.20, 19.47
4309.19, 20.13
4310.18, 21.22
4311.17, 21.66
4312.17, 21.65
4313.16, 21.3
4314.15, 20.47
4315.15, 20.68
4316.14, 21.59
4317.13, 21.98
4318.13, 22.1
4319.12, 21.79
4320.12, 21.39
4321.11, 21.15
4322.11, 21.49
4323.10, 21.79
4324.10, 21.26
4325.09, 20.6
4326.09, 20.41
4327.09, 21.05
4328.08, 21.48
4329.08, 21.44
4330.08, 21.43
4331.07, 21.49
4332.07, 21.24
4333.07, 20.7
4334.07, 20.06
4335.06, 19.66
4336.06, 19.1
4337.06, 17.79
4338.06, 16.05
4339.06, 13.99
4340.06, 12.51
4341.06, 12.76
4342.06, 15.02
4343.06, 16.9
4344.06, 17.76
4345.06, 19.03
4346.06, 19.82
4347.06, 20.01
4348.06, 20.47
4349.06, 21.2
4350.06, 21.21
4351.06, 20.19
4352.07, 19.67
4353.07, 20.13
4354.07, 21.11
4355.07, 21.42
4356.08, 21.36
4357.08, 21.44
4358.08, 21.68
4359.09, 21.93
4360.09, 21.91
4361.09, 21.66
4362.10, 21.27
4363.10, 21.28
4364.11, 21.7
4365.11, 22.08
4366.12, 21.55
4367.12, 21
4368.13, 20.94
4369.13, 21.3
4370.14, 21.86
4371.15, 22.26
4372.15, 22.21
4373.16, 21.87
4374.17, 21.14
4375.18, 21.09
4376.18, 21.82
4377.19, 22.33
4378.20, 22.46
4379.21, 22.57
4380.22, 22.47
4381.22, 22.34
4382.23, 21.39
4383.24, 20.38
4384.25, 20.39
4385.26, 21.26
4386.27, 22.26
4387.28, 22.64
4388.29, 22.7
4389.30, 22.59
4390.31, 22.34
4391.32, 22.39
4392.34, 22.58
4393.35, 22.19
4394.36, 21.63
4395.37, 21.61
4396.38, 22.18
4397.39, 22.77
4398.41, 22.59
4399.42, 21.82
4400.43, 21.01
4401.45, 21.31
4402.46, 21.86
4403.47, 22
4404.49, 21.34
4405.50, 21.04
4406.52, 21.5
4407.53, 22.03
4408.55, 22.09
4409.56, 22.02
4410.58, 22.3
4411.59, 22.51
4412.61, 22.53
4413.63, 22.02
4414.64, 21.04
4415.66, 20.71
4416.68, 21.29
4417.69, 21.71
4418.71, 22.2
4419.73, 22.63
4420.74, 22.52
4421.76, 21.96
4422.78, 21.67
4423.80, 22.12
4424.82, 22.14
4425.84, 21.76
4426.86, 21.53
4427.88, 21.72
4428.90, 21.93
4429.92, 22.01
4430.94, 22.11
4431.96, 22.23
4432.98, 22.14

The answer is 3.1 angstroms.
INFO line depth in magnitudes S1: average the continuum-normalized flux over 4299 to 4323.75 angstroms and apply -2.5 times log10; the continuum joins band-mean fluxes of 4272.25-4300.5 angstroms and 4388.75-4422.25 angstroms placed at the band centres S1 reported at 0.04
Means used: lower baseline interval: 21.6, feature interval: 20.9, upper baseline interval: 22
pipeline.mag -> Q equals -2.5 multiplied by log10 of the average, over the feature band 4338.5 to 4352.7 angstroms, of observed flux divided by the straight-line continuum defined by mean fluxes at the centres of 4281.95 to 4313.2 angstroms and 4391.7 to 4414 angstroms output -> 0.20 mag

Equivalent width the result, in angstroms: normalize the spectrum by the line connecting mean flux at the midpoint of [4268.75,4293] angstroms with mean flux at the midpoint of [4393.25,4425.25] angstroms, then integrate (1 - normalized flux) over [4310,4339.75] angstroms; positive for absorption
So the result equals 1.7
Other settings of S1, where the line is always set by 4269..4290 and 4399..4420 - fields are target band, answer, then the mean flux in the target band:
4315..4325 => 0.01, 21.5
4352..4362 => 0.02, 21.3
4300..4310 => 0.08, 20.2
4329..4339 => 0.12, 19.6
